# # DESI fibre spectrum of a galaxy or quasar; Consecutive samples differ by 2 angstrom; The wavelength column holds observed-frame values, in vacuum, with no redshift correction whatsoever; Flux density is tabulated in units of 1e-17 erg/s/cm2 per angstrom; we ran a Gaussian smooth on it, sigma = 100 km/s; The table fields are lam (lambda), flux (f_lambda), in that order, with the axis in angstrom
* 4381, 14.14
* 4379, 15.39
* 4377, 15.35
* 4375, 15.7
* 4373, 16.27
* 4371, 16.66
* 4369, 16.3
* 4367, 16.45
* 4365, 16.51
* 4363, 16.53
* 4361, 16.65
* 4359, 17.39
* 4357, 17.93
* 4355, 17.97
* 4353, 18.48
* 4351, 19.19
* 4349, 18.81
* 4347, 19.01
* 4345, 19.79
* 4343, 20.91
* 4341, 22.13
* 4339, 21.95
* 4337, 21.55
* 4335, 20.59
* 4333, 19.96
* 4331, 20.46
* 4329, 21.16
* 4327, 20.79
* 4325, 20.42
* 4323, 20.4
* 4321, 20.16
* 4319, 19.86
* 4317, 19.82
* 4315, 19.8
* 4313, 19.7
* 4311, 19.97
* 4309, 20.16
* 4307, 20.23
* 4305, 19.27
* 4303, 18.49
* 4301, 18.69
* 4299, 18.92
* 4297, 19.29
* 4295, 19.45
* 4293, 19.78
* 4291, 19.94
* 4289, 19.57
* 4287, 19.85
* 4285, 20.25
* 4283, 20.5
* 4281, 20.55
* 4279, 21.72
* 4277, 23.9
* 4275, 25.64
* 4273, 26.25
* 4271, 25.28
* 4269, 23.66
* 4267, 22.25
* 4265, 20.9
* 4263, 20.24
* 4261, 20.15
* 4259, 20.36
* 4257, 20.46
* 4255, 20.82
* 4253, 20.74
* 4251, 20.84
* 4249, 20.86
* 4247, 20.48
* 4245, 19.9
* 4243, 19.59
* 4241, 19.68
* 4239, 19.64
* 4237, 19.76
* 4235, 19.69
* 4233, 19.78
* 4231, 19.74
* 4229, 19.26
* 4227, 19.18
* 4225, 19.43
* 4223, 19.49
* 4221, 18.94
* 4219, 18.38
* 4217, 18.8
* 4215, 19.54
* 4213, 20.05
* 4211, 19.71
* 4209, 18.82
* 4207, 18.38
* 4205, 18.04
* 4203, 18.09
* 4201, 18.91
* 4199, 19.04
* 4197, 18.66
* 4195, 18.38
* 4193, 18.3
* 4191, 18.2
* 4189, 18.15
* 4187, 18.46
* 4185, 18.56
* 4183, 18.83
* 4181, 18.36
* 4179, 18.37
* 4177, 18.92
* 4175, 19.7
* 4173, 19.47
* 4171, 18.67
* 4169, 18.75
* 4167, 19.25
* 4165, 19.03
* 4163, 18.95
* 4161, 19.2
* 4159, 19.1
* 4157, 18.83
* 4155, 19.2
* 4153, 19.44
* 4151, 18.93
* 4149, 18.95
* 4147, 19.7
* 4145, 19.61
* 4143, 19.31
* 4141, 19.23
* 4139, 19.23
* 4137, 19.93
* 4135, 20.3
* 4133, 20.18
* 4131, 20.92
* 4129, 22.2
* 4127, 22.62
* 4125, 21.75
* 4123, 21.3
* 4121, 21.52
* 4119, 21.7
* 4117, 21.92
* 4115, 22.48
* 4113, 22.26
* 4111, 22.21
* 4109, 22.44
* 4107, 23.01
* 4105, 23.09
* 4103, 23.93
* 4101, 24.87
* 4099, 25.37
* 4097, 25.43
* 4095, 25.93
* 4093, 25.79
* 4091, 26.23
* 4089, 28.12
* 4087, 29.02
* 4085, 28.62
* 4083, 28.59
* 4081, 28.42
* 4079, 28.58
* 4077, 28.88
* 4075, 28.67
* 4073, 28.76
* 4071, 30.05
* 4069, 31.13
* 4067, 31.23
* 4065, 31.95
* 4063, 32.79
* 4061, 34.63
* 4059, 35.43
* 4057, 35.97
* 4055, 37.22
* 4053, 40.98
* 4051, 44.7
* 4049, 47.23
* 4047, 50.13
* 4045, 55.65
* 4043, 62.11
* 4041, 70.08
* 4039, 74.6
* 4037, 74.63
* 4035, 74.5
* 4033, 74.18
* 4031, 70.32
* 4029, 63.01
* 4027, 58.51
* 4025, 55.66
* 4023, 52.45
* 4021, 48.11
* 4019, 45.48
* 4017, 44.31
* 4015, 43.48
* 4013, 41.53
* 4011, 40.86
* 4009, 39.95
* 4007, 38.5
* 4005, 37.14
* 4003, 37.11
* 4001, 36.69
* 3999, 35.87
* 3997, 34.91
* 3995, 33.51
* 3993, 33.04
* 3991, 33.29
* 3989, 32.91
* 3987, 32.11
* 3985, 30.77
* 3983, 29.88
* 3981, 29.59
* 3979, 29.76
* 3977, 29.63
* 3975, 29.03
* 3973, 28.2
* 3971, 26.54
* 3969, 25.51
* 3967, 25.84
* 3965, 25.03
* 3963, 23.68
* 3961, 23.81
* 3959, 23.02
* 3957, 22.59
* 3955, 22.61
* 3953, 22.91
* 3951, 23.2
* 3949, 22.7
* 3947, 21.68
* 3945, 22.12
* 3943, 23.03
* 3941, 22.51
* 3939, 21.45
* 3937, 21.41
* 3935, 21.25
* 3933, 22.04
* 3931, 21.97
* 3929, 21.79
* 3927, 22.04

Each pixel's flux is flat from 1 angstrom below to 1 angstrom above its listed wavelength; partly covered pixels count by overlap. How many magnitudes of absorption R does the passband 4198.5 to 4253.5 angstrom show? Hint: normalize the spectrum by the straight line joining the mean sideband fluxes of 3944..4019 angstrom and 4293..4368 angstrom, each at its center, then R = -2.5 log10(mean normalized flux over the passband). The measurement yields 0.17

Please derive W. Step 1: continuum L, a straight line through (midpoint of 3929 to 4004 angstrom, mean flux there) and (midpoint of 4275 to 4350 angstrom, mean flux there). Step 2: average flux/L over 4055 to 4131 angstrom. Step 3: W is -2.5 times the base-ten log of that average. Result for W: -0.091 mag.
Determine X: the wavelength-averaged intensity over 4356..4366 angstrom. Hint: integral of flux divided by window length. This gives 17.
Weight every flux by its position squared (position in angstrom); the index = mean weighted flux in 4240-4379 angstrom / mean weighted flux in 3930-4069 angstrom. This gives 0.6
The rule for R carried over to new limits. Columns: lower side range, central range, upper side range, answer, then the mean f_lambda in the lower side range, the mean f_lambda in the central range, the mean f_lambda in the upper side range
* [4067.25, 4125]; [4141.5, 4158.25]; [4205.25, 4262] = 0.21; 25.7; 19.2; 19.7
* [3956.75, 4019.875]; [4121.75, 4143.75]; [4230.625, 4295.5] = 0.27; 32.7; 20.7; 21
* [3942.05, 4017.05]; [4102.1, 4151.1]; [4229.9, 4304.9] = 0.20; 30.3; 21.2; 20.7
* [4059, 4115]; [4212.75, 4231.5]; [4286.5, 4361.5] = 0.20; 27.5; 19.2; 19.7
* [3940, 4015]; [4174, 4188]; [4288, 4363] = 0.26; 29.7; 18.7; 19.7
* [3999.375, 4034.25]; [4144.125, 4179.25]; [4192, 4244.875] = 0.39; 48.6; 19.1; 19.1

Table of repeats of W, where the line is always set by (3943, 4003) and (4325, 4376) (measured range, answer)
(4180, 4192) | 0.23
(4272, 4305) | -0.02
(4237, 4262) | 0.05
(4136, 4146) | 0.22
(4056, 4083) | -0.21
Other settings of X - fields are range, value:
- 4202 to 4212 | 18.6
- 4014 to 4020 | 44.4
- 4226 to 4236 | 19.5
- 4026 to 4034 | 66.5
